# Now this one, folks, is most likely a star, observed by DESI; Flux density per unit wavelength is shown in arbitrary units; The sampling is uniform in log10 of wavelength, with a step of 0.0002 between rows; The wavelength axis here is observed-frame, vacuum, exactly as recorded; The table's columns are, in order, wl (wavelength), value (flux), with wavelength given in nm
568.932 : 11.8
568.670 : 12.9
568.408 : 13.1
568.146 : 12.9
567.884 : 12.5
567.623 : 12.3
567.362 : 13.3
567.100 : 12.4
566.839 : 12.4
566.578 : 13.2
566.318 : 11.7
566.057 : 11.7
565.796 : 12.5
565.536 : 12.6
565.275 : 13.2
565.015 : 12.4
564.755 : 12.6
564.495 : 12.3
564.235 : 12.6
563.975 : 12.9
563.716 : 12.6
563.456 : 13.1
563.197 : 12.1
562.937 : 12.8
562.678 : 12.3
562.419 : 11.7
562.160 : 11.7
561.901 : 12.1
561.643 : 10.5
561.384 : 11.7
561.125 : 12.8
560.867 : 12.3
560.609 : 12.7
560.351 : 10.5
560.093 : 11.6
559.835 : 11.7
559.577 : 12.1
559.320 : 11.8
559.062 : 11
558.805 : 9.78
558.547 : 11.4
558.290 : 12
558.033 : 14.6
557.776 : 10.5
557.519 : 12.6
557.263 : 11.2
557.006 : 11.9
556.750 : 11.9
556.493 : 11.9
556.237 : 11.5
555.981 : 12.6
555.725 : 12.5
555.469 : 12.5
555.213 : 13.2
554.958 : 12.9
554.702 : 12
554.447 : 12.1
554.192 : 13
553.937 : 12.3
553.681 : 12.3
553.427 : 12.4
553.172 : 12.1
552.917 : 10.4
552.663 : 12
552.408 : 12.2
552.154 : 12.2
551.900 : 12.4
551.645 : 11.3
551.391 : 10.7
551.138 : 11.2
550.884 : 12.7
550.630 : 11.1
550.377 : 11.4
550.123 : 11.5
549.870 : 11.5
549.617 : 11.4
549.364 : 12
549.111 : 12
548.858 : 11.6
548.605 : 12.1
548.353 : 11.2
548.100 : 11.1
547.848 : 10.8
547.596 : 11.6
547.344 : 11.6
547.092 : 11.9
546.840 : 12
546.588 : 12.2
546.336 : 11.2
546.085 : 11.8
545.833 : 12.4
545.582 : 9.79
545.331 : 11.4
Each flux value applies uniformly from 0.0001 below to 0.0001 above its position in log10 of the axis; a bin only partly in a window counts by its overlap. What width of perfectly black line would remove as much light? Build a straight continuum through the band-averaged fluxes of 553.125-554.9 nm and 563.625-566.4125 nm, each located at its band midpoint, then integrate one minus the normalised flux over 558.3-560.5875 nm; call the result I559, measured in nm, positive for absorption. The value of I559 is 0.20 nm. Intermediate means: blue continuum 12.3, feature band 11.3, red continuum 12.5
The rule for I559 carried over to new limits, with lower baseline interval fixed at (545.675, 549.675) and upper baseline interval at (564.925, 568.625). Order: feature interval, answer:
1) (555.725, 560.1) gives 0.13 nm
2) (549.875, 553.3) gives 0.07 nm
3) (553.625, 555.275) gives -0.07 nm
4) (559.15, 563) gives 0.14 nm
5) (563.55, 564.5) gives -0.02 nm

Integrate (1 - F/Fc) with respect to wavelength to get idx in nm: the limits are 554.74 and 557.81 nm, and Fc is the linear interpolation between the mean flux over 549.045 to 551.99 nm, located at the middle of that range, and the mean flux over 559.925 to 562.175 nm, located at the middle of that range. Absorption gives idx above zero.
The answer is -0.12 nm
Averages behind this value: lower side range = 11.6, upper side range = 11.8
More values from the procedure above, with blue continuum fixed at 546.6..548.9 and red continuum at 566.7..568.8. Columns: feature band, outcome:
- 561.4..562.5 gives 0.078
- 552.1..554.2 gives -0.028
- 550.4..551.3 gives 0.012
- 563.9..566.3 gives 0.016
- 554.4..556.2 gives -0.075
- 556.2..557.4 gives 0.039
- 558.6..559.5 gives 0.092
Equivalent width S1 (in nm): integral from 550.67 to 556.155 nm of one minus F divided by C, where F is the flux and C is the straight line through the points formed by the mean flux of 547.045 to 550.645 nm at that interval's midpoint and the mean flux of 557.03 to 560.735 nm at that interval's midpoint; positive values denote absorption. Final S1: -0.25 nm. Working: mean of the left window 11.5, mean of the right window 11.7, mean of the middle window 12.1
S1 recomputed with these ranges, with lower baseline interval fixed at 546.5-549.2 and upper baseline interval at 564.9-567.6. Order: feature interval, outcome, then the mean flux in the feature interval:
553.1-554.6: -0.06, 12.4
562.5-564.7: -0.03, 12.6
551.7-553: 0.00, 11.9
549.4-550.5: 0.02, 11.5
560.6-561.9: 0.04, 11.9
